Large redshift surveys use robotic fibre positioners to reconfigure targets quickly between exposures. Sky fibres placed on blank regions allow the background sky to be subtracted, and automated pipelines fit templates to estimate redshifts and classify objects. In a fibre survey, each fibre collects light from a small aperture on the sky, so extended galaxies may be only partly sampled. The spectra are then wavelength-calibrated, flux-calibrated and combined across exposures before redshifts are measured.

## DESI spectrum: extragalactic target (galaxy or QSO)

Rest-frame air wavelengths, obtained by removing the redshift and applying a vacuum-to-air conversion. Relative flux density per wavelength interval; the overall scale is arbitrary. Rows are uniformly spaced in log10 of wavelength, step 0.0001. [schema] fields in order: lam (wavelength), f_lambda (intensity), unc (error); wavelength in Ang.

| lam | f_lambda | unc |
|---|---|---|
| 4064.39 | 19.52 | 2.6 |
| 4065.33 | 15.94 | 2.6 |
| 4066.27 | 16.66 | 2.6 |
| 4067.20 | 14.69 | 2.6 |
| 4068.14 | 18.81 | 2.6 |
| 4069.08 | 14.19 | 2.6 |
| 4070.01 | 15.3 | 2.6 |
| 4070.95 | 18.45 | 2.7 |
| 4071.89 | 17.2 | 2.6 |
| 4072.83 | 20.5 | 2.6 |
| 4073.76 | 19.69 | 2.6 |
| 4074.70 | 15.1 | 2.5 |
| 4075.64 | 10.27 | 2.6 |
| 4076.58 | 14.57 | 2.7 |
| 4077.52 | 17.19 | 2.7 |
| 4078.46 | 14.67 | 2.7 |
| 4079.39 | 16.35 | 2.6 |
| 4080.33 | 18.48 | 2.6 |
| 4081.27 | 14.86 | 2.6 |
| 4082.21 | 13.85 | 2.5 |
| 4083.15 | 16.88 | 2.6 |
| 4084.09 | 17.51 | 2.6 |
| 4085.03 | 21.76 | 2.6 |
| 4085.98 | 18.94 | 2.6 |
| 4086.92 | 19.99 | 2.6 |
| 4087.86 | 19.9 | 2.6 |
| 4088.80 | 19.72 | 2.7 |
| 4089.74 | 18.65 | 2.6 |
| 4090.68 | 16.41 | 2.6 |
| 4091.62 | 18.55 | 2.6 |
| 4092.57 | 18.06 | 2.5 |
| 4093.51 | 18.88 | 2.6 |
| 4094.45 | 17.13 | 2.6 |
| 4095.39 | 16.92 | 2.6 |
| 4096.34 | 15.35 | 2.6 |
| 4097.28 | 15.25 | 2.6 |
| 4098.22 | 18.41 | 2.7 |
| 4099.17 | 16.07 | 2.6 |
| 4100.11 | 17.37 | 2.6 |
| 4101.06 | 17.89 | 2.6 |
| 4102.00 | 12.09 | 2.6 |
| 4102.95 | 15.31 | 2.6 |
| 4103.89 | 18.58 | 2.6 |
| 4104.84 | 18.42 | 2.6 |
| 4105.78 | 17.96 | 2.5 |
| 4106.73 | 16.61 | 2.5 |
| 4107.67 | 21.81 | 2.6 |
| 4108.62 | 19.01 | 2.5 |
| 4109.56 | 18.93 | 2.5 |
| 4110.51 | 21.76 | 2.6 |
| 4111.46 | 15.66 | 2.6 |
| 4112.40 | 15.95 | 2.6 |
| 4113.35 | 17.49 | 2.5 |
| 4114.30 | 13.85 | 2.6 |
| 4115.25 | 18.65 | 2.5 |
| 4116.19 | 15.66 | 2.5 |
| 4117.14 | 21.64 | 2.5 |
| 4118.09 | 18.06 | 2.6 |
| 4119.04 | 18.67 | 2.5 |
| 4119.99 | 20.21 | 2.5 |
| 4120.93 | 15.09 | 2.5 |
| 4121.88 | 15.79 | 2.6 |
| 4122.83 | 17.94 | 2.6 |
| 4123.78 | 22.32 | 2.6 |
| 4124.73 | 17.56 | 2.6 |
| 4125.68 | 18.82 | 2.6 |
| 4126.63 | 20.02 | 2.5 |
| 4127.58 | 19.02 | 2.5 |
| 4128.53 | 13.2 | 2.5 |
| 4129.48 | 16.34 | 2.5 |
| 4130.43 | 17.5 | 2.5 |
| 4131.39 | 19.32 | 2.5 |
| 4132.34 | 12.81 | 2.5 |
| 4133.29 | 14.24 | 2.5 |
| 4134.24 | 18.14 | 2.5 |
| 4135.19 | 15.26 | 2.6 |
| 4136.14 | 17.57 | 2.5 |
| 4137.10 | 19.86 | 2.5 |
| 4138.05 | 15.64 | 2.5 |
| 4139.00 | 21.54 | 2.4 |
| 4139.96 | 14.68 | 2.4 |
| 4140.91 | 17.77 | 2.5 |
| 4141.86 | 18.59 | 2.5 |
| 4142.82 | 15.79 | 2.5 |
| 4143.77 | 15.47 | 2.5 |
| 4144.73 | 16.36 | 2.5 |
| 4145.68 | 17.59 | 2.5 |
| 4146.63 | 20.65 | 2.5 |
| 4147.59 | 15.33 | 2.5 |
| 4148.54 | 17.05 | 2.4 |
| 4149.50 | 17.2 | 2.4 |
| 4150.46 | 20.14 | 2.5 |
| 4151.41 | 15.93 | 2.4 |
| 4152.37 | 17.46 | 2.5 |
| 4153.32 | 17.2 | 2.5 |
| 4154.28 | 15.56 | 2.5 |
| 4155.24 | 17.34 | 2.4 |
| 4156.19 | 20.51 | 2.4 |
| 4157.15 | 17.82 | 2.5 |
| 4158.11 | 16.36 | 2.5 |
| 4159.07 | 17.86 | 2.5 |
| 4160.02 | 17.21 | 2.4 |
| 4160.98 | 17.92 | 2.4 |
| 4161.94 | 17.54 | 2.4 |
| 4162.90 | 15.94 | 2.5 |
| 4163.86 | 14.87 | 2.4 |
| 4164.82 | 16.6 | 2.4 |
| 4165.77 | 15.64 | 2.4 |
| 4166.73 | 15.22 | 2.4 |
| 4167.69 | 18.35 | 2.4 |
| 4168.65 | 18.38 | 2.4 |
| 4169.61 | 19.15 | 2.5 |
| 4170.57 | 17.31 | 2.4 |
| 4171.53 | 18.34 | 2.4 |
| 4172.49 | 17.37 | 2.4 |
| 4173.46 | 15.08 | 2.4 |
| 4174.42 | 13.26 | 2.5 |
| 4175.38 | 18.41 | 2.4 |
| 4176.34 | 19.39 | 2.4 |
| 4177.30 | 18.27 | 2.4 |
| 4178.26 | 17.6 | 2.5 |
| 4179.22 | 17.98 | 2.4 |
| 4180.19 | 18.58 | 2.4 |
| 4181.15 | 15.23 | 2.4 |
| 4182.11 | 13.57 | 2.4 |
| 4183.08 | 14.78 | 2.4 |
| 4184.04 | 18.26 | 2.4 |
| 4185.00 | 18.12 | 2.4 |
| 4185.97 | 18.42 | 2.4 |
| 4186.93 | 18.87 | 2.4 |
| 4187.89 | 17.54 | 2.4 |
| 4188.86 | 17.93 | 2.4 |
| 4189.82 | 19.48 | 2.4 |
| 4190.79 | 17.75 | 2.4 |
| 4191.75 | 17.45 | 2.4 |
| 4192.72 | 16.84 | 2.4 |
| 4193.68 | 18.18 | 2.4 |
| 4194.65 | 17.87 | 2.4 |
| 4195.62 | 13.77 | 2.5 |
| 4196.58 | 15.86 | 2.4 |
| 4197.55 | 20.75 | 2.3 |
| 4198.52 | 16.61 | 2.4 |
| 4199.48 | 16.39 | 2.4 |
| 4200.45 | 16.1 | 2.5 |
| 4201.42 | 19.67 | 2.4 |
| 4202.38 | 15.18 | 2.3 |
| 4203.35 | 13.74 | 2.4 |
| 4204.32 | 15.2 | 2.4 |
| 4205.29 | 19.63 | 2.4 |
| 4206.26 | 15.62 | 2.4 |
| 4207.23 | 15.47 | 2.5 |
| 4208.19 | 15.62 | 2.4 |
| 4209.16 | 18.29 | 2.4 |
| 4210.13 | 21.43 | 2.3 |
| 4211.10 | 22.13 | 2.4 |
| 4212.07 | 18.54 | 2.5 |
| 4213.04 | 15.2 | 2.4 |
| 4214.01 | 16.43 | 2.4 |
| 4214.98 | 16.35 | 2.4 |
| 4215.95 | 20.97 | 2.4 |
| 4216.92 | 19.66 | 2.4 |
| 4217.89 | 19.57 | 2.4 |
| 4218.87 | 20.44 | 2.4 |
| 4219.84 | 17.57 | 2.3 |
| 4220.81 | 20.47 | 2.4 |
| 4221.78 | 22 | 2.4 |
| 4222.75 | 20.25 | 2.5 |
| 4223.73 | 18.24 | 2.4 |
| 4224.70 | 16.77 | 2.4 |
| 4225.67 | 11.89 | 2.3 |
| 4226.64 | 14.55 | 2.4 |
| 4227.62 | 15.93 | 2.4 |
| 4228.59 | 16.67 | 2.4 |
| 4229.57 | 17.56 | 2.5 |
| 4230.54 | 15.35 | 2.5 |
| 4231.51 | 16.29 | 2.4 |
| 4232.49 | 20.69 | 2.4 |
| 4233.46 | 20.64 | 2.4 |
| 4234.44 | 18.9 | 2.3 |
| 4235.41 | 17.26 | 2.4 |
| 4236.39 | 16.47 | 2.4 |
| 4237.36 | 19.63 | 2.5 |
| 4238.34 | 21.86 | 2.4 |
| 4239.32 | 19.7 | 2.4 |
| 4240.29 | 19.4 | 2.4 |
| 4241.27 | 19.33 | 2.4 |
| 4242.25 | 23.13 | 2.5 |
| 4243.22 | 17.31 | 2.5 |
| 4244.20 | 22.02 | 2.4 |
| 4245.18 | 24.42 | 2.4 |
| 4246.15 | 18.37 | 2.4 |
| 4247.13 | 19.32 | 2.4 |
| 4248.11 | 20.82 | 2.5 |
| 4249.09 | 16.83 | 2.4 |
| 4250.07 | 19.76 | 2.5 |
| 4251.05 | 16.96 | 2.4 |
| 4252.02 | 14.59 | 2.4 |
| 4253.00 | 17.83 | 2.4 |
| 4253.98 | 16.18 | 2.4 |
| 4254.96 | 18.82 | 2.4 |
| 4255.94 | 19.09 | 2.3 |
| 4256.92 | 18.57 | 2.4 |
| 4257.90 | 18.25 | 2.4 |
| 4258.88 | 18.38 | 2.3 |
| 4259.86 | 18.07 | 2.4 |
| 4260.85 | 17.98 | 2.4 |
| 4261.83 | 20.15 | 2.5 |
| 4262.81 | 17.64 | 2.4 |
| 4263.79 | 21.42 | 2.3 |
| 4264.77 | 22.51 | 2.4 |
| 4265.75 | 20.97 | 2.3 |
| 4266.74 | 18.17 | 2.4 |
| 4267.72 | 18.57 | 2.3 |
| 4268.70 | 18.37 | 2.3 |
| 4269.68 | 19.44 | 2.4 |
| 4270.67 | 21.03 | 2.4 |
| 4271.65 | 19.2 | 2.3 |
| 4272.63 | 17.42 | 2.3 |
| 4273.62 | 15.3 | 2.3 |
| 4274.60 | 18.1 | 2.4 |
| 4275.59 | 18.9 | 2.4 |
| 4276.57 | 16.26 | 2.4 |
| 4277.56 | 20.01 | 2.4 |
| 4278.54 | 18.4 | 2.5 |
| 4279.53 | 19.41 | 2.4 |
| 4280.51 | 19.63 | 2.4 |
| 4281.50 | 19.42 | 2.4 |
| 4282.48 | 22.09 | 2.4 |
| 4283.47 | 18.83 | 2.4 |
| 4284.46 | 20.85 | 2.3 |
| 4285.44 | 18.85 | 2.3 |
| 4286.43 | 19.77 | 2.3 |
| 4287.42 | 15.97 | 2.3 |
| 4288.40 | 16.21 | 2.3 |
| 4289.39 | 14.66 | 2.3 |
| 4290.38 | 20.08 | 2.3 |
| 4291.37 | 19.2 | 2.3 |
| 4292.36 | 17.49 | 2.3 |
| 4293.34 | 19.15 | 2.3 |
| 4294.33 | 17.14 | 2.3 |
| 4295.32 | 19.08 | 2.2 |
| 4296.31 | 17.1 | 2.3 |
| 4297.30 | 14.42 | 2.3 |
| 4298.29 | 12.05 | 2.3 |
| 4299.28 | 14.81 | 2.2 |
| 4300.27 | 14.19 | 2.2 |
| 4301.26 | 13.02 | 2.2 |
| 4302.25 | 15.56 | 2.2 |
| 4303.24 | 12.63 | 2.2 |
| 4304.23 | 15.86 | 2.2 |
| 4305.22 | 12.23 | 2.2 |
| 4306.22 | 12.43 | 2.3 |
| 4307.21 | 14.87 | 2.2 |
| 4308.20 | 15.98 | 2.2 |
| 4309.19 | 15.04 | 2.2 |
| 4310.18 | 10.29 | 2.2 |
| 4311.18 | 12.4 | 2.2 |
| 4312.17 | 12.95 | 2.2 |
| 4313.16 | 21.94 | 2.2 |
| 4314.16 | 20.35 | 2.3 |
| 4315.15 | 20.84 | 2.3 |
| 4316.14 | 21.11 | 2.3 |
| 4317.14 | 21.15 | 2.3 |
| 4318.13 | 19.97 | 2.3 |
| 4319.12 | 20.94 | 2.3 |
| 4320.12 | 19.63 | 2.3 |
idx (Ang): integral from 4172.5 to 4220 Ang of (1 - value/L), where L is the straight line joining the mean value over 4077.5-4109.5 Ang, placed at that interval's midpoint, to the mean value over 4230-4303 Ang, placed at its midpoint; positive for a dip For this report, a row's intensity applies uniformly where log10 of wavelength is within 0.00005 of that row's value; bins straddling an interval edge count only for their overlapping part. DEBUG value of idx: 1.56 Ang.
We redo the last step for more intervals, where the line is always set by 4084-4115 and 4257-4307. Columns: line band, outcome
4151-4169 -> 0.7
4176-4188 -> 0.2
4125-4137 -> 0.5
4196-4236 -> 0.1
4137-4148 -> 0.2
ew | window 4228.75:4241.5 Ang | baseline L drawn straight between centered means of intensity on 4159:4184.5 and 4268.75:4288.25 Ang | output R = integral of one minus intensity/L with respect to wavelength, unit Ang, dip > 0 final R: -0.4 Ang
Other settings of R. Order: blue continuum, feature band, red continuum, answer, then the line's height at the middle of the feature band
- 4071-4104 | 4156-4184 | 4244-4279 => 1.4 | 17.9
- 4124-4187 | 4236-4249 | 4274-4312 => -2.5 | 16.8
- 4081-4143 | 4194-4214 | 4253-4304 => 0.7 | 17.8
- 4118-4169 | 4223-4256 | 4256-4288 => 0.5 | 18.6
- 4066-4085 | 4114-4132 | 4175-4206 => -1.2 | 16.8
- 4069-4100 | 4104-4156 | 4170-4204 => -1.3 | 17.2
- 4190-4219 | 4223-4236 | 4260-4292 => 0.7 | 18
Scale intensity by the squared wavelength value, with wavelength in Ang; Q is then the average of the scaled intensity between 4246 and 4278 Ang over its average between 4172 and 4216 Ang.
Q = 1.1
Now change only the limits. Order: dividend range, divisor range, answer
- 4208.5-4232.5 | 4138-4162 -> 1.07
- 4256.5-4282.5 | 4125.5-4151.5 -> 1.17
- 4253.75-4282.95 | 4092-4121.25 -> 1.17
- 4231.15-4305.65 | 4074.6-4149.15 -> 1.13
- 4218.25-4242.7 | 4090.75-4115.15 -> 1.13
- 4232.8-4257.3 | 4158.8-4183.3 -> 1.17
